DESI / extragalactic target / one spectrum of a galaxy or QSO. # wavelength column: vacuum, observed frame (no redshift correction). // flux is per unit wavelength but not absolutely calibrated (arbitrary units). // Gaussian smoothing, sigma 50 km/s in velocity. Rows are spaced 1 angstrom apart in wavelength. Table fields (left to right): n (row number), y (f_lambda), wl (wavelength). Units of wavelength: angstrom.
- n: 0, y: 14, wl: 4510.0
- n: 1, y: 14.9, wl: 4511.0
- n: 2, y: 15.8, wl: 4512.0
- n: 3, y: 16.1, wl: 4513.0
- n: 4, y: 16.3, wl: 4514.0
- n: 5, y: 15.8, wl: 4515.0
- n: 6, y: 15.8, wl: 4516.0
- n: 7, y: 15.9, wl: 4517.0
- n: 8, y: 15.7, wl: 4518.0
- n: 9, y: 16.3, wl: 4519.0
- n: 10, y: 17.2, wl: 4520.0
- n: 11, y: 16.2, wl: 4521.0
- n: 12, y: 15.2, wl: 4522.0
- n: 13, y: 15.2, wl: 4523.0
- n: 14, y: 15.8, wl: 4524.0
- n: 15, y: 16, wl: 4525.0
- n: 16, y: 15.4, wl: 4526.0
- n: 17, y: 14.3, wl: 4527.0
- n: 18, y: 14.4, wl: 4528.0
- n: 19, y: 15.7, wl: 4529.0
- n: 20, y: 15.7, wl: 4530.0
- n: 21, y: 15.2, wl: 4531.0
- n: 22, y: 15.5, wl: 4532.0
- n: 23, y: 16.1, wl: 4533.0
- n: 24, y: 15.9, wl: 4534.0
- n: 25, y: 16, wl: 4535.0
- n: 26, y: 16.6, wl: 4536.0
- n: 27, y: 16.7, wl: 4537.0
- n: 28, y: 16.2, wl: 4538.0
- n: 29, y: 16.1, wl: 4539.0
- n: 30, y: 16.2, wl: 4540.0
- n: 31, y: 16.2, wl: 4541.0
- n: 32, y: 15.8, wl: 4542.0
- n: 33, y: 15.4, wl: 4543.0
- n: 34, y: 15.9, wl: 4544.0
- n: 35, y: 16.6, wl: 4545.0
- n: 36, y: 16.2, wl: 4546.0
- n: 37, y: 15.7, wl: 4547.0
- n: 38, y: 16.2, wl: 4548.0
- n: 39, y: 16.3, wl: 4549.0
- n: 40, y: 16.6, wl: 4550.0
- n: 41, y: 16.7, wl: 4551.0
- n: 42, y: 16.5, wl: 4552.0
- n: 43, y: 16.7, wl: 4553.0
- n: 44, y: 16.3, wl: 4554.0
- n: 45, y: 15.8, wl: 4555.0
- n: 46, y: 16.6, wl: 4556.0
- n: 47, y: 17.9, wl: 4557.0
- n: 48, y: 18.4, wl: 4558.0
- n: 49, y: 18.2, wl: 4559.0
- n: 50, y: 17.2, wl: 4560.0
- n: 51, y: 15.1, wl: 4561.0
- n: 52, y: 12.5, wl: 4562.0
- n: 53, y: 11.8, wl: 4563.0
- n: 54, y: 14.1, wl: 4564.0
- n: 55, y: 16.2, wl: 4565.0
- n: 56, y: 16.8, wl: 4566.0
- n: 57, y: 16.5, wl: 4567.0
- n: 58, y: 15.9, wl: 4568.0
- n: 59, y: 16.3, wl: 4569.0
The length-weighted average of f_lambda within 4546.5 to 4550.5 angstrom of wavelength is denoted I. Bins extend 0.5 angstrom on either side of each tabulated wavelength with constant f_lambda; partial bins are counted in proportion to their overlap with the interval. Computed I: 16.2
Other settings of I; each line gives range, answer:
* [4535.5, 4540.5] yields 16.4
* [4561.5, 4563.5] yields 12.2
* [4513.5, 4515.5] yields 16.1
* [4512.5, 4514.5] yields 16.2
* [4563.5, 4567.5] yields 15.9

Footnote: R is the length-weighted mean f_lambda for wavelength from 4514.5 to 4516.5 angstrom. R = 15.8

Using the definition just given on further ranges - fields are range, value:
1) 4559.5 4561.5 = 16.1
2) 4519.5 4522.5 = 16.2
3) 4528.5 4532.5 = 15.5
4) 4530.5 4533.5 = 15.6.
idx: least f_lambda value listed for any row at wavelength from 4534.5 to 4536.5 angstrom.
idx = 16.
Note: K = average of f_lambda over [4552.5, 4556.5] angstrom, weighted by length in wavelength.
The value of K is 16.4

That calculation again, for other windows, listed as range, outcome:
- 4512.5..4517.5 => 16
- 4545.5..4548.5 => 16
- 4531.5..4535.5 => 15.9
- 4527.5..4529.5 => 15.1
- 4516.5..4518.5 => 15.8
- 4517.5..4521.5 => 16.4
